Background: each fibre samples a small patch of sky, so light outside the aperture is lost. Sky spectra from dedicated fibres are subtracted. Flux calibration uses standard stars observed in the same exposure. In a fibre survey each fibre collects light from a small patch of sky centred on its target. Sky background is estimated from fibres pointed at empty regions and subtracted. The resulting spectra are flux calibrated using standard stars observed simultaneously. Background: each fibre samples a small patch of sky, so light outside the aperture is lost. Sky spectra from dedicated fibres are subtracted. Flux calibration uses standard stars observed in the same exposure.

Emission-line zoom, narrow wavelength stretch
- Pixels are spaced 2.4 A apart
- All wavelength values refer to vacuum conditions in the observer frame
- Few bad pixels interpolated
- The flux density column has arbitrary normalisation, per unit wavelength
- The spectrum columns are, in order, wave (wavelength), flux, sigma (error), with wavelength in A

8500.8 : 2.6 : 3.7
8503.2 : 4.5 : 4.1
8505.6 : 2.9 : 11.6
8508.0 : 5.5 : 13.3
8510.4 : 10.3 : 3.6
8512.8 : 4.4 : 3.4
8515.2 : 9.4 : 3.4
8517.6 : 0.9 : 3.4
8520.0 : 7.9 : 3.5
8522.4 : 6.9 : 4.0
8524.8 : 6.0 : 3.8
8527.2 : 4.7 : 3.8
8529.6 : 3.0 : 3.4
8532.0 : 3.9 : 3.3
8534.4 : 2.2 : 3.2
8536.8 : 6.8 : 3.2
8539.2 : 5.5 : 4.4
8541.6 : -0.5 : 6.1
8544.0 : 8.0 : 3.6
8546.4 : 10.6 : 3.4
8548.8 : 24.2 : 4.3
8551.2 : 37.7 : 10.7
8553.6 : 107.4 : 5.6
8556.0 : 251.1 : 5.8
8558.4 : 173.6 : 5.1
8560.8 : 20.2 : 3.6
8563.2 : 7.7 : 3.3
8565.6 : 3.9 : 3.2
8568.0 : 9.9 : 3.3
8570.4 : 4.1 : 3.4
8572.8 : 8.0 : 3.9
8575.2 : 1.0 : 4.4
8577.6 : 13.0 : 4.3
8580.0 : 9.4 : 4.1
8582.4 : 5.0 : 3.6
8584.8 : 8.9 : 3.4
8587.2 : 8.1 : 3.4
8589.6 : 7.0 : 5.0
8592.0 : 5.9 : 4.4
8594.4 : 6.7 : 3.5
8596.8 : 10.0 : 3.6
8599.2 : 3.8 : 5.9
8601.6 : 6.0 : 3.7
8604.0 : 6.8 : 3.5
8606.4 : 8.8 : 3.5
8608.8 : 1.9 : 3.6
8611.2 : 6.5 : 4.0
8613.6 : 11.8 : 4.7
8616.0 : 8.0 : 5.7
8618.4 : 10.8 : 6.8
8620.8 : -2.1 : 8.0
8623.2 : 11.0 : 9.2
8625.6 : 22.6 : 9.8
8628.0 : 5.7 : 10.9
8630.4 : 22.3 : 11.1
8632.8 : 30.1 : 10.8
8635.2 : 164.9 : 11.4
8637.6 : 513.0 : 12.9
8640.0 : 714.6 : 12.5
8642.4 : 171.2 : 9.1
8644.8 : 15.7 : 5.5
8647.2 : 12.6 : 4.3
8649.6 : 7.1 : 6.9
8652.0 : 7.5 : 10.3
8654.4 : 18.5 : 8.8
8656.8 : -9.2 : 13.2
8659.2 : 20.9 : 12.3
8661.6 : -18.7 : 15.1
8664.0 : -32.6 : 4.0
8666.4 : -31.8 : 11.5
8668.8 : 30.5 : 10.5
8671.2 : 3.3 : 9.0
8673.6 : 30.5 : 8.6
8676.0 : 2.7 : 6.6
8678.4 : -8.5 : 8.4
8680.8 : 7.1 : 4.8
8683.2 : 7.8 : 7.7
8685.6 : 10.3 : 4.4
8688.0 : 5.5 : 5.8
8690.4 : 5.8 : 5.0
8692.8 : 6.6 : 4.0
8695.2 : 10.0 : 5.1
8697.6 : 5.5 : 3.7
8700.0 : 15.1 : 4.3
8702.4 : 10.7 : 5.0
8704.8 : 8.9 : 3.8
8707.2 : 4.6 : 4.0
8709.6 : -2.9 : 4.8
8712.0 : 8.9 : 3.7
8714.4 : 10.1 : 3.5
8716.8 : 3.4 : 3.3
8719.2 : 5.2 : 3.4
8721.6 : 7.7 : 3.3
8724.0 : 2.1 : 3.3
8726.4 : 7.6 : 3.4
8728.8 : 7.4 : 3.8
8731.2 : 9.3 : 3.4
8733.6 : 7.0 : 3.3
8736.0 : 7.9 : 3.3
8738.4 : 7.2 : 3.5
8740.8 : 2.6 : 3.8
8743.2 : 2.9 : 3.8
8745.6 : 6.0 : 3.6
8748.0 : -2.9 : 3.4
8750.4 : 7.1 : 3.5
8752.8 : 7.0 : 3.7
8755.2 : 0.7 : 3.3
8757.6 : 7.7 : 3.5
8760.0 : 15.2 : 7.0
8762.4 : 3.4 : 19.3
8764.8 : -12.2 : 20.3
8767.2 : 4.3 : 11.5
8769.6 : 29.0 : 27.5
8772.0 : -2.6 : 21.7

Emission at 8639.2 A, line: [O III] 5007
